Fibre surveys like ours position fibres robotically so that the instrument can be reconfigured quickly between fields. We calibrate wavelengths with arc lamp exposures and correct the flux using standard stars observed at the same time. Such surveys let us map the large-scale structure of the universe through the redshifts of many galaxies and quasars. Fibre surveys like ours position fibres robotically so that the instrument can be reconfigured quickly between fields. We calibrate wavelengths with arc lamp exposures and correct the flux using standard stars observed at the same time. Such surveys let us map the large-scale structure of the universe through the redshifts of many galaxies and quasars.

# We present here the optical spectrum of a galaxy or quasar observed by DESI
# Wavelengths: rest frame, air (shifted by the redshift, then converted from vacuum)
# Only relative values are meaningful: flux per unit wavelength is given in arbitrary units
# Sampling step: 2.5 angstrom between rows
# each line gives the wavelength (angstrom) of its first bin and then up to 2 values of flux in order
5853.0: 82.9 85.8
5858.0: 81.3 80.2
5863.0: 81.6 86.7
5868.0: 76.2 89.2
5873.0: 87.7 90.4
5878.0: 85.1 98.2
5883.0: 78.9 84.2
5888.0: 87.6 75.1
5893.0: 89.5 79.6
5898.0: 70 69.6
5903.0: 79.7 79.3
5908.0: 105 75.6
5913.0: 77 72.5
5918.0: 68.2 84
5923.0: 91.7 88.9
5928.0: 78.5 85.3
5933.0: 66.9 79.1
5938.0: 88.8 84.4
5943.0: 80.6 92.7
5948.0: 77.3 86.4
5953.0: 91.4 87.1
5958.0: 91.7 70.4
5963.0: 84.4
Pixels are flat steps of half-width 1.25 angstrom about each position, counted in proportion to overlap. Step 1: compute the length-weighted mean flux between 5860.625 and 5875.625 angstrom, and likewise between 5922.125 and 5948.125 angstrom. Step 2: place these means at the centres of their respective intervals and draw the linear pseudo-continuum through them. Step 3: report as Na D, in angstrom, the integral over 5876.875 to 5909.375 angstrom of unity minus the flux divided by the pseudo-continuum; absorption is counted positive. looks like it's 0.3 angstrom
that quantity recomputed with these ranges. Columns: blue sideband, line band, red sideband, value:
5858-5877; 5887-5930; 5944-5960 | 2.4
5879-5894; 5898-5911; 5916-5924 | 0.2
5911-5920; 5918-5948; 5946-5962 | -1.6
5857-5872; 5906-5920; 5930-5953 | 0.5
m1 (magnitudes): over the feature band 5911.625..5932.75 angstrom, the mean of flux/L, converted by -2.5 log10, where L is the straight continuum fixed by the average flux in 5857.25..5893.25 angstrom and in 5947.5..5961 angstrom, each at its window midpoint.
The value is 0.06 mag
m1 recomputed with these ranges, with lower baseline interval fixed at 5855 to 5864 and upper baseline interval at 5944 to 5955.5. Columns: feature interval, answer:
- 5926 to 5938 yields 0.086 mag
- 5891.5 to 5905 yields 0.085 mag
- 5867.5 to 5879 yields -0.047 mag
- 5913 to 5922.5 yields 0.116 mag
